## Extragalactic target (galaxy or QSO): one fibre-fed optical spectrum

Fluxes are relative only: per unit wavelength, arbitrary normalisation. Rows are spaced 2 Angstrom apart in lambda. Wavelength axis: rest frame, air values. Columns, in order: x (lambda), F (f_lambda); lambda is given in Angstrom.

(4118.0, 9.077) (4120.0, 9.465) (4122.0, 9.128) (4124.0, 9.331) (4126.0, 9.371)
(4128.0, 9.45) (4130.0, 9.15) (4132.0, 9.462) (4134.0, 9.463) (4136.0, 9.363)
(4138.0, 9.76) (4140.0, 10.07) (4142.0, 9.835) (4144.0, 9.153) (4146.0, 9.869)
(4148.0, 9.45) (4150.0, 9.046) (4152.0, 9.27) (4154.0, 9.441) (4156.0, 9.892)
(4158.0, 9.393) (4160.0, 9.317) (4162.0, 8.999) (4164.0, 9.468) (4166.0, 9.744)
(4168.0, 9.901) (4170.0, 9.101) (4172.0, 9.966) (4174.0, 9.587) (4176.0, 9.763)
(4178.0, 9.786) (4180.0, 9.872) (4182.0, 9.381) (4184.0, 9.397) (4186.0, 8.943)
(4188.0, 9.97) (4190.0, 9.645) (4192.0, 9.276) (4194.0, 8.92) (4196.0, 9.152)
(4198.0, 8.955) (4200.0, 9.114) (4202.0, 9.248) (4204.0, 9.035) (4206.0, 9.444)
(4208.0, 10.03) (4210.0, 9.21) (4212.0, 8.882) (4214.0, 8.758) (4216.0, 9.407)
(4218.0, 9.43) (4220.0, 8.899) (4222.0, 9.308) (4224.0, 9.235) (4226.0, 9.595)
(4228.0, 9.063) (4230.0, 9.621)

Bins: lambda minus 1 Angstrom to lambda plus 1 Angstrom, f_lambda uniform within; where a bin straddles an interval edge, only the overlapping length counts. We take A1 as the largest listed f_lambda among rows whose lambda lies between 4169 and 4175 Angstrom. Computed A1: 9.966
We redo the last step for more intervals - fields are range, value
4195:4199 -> 9.152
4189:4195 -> 9.645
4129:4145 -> 10.07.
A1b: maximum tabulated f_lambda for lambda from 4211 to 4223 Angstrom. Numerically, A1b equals 9.43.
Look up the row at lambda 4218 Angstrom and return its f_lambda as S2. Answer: 9.43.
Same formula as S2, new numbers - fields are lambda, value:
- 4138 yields 9.76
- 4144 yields 9.153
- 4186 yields 8.943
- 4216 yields 9.407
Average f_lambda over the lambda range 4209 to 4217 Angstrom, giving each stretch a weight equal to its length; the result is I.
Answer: 9.06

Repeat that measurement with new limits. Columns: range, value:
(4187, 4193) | 9.63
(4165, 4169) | 9.82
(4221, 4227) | 9.38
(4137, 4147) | 9.74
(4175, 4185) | 9.64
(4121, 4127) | 9.28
